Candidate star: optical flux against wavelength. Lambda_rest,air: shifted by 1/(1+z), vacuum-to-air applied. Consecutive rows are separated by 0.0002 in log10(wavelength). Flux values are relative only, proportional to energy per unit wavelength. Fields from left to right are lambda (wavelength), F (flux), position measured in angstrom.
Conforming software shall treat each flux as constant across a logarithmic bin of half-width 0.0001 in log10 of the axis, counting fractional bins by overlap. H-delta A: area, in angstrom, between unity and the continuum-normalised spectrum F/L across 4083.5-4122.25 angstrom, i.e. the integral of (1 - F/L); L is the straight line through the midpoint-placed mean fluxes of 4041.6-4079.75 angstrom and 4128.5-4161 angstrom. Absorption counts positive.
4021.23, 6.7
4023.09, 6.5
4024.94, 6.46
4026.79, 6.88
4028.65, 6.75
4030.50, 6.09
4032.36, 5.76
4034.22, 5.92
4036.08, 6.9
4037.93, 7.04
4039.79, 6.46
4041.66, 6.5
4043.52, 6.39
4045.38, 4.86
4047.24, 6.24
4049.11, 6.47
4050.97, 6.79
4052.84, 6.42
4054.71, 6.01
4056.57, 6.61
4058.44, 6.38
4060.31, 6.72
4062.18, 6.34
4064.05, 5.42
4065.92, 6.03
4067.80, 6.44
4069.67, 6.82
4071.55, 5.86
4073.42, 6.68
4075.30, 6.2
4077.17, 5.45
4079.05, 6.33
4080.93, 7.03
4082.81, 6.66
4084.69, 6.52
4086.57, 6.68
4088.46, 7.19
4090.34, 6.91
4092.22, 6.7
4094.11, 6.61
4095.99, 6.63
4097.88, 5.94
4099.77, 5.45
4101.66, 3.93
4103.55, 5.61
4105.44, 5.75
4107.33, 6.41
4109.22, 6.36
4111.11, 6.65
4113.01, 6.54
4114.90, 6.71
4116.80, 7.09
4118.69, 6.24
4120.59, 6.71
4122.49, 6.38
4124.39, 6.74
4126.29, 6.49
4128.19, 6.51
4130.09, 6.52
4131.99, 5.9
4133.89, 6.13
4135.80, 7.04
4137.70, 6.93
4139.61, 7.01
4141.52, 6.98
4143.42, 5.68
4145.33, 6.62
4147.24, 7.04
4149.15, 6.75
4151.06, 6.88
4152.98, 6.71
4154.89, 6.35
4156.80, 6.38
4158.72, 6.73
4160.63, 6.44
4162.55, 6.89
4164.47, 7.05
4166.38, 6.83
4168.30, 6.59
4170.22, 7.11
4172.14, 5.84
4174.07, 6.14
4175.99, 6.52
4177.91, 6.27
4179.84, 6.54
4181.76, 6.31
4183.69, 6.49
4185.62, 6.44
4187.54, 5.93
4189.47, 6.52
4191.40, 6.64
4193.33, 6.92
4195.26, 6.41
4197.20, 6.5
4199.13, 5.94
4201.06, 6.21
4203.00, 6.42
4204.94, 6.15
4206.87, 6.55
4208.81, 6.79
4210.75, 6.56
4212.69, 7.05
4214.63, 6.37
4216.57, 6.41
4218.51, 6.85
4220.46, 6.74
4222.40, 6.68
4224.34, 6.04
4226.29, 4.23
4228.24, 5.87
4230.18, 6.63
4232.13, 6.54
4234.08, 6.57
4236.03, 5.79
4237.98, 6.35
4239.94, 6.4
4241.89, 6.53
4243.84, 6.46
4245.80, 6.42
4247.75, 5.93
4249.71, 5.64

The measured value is 0.5 angstrom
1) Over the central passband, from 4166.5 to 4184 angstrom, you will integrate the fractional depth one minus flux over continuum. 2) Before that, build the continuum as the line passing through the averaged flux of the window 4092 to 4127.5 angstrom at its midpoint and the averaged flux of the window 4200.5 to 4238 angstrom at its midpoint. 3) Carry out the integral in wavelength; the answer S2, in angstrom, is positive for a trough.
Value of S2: -0.4 angstrom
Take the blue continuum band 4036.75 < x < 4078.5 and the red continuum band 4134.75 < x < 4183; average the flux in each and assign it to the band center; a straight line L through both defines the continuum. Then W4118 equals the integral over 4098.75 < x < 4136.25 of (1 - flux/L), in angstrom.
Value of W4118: 1.4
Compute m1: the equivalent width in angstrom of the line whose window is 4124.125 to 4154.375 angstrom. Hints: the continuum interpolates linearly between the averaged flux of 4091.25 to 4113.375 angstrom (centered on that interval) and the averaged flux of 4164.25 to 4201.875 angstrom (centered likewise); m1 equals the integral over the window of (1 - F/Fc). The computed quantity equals -1.9 angstrom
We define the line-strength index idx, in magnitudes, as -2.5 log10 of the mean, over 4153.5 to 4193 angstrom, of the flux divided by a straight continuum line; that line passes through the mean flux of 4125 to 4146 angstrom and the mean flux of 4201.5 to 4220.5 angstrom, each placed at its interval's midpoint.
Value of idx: 0.01 mag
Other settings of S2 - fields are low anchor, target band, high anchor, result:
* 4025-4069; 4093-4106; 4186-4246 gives 1.29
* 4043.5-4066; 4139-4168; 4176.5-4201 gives -1.51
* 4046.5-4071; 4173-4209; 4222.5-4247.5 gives -1.06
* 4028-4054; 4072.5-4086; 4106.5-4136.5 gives 0.00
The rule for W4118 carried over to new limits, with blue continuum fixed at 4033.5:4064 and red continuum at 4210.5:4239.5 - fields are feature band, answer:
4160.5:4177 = -0.75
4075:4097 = -0.84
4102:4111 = 0.55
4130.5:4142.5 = -0.62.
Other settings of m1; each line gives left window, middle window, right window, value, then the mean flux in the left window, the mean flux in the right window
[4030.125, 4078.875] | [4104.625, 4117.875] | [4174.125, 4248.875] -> -0.4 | 6.26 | 6.36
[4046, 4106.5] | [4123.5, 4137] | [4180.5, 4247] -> -0.4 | 6.27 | 6.37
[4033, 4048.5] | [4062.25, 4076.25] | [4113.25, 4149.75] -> 0.4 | 6.28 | 6.6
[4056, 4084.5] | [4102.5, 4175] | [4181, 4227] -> -2.0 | 6.33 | 6.39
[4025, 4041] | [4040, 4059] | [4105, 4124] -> 0.6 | 6.47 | 6.51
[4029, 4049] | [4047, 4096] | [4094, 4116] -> -2.5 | 6.24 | 6.03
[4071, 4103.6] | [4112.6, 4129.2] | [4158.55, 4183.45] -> -0.6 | 6.26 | 6.55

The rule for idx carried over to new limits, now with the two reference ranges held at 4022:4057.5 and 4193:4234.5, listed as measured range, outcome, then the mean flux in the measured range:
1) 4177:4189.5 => 0.00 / 6.35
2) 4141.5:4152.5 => -0.04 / 6.63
